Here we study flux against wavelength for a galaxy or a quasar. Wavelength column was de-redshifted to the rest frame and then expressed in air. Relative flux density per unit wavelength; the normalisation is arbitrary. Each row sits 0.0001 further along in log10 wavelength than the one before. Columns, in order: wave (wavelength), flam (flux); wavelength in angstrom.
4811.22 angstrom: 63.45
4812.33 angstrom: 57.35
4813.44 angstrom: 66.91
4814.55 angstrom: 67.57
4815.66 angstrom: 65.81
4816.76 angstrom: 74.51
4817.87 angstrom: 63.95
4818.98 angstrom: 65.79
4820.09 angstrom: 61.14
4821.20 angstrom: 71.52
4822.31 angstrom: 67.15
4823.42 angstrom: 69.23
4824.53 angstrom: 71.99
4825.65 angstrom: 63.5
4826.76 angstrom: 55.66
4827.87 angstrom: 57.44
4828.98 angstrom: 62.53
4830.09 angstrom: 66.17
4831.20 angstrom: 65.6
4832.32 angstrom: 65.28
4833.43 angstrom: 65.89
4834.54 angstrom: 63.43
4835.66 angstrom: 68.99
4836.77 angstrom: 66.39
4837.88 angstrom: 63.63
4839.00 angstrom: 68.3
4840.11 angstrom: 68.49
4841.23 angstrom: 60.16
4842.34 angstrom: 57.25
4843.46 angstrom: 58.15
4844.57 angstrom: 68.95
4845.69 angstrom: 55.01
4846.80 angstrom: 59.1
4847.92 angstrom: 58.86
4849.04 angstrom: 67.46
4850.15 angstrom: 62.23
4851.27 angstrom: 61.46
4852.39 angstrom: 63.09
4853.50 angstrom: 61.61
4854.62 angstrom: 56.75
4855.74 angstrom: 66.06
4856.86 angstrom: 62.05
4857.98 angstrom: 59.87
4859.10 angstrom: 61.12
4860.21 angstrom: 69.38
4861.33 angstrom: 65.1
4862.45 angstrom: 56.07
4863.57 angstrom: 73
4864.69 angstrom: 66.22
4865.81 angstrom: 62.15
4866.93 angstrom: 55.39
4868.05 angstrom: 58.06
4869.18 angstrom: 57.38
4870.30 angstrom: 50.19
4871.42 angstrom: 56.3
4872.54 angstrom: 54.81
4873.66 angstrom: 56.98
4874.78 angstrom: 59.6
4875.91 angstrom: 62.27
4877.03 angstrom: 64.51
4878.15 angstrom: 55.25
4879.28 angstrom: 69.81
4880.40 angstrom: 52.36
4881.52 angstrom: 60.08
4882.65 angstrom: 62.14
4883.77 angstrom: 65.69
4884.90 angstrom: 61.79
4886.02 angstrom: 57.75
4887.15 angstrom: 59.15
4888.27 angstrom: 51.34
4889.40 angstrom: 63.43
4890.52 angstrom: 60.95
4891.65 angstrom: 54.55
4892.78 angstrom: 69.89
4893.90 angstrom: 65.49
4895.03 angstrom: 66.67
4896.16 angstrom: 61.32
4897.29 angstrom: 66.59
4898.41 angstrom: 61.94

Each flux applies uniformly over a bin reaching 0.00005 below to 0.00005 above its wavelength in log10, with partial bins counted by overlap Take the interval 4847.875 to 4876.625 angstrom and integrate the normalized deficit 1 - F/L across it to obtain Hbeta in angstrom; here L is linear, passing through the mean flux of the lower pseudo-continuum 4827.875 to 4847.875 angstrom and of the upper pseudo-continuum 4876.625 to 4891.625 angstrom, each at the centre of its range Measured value 0.34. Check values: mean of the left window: 63.4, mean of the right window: 60.1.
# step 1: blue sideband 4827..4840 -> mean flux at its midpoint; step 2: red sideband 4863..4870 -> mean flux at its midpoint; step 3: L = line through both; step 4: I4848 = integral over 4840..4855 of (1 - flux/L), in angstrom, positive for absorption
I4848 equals 0.53 angstrom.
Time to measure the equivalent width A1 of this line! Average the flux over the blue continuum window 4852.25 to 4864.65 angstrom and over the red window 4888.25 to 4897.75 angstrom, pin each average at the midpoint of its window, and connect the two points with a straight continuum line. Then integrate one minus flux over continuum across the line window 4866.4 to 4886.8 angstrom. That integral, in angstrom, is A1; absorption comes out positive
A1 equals 1.3 angstrom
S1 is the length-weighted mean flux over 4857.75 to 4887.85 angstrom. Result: 60.4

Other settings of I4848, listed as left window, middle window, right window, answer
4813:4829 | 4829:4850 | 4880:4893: 0.13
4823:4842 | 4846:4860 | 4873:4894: 0.30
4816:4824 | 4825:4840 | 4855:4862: 0.47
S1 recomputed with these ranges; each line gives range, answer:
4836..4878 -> 61.4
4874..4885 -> 61.2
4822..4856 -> 63.4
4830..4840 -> 66.1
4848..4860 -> 62.3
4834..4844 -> 63.8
